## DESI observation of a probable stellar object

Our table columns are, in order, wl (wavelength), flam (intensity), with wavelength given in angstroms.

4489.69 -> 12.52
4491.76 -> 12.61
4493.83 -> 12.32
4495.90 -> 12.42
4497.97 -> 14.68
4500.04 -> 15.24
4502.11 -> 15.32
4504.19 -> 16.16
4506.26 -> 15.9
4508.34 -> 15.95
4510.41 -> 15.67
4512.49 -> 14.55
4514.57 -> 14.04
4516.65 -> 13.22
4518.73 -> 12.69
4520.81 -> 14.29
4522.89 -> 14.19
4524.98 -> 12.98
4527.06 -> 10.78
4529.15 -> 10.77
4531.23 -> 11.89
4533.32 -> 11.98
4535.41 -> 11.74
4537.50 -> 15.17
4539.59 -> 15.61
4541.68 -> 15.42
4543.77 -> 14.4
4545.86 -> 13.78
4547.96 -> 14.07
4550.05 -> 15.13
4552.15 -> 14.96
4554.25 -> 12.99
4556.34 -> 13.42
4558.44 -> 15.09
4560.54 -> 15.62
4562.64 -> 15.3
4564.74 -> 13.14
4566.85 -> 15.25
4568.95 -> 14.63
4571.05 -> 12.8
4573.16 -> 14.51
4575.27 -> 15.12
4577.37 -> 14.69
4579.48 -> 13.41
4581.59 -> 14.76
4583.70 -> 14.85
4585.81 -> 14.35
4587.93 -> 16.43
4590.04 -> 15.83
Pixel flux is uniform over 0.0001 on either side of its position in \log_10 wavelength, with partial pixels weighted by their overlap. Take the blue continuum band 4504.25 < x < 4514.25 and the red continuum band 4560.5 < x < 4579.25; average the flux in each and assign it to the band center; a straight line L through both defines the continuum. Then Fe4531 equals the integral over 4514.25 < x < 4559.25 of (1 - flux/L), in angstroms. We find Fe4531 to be 4.3 angstroms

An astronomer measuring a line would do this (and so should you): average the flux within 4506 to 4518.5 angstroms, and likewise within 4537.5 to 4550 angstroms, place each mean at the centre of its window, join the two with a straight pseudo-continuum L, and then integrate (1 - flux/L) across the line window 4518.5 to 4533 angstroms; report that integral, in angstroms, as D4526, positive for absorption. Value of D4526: 2.2 angstroms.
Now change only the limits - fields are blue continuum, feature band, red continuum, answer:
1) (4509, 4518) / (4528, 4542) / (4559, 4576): 1.31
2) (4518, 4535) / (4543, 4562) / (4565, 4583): -1.31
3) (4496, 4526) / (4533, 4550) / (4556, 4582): 0.39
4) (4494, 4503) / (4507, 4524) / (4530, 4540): -0.81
